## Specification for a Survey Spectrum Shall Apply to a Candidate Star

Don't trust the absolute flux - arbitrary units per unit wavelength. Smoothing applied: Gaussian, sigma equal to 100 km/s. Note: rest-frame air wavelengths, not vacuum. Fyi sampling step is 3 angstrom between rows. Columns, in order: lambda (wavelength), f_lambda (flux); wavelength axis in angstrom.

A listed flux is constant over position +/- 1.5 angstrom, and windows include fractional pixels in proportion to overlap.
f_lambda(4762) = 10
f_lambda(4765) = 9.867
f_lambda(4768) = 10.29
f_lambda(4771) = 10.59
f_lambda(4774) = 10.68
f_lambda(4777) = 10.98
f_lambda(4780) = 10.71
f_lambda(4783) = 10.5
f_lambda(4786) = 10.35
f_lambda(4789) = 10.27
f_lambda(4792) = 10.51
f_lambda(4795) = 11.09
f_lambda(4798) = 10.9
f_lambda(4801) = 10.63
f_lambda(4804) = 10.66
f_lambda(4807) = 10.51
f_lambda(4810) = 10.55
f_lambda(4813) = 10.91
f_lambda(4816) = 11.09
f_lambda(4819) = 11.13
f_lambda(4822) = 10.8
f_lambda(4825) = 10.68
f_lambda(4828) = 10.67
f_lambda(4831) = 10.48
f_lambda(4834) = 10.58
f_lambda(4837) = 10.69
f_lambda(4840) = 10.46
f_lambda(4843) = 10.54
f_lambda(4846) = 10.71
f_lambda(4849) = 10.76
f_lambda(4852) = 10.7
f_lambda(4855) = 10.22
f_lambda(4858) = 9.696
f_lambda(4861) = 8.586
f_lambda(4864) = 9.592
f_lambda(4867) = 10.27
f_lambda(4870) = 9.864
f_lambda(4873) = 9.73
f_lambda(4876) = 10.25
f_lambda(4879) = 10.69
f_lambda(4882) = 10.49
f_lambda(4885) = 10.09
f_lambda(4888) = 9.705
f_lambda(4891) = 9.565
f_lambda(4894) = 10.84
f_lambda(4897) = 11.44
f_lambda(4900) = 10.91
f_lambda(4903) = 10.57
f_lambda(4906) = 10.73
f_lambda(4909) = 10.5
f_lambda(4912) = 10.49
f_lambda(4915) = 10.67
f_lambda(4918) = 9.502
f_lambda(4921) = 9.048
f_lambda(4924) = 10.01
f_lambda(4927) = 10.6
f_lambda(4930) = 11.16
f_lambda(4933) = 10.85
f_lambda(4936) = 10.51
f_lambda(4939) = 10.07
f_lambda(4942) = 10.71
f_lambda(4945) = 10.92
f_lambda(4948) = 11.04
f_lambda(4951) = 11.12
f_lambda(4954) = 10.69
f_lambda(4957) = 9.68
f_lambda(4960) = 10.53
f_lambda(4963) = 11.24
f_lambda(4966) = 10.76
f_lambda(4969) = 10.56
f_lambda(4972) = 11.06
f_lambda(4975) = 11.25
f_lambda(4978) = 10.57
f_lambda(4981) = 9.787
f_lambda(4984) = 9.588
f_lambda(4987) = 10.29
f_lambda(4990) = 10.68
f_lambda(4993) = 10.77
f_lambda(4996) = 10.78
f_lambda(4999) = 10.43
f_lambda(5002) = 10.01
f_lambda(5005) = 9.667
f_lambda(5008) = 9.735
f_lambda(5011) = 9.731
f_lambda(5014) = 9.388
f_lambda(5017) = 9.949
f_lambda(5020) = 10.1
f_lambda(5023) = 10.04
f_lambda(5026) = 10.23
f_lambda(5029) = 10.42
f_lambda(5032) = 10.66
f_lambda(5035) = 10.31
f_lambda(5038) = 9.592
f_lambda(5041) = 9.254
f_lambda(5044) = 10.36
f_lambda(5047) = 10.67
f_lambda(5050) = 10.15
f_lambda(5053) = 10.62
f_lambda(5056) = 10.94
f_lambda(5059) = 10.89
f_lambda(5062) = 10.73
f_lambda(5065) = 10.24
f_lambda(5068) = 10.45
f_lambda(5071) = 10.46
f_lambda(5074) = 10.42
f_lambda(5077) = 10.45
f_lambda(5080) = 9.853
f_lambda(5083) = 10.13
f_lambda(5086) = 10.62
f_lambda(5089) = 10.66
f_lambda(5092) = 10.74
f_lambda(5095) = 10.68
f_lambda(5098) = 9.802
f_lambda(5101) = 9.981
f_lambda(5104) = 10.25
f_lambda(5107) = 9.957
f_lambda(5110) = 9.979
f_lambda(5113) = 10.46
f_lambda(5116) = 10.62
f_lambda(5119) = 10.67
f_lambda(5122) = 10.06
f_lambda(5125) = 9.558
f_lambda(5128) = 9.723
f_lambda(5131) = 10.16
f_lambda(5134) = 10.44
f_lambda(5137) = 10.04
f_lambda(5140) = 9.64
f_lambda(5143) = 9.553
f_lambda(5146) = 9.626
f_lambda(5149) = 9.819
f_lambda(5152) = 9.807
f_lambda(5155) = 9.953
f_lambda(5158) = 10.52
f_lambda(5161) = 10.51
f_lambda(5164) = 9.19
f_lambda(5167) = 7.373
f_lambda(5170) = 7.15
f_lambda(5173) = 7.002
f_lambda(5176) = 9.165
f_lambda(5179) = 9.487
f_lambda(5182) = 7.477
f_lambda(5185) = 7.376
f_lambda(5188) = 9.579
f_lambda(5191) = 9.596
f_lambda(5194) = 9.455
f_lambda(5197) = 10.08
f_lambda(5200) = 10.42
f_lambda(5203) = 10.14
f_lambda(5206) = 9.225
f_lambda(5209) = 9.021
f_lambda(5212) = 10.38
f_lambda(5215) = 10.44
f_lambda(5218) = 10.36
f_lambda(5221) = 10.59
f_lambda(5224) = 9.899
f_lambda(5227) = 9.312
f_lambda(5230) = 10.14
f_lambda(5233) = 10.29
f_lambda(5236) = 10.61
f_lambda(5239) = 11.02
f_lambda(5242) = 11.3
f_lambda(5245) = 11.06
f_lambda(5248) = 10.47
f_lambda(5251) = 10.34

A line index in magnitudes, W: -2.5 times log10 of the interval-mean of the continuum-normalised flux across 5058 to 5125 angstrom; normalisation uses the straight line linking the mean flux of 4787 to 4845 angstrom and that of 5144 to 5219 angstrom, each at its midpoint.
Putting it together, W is -0.07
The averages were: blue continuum 10.7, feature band 10.3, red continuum 9.32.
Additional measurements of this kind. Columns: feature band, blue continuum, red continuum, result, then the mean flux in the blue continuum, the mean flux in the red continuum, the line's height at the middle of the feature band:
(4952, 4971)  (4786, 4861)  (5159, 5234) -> -0.05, 10.6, 9.35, 10.1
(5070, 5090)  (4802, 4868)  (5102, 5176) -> -0.06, 10.5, 9.66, 9.82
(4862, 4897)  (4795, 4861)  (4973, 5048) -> 0.04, 10.6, 10.2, 10.5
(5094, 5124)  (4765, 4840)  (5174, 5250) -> -0.02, 10.7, 9.86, 10.1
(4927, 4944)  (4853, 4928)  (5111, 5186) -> -0.07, 10.2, 9.43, 10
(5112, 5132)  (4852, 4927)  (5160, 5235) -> -0.07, 10.2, 9.35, 9.55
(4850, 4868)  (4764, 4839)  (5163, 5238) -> 0.06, 10.6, 9.36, 10.5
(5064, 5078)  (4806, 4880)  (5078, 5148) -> -0.02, 10.4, 10.1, 10.2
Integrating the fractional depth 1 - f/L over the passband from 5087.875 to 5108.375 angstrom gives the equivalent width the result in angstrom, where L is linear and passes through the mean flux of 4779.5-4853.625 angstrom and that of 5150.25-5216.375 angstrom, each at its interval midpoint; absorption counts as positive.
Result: -1.5 angstrom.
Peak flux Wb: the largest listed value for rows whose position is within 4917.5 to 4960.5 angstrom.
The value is 11.16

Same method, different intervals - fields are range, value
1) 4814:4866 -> 11.13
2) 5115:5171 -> 10.67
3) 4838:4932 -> 11.44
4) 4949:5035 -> 11.25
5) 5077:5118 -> 10.74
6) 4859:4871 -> 10.27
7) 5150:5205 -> 10.52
